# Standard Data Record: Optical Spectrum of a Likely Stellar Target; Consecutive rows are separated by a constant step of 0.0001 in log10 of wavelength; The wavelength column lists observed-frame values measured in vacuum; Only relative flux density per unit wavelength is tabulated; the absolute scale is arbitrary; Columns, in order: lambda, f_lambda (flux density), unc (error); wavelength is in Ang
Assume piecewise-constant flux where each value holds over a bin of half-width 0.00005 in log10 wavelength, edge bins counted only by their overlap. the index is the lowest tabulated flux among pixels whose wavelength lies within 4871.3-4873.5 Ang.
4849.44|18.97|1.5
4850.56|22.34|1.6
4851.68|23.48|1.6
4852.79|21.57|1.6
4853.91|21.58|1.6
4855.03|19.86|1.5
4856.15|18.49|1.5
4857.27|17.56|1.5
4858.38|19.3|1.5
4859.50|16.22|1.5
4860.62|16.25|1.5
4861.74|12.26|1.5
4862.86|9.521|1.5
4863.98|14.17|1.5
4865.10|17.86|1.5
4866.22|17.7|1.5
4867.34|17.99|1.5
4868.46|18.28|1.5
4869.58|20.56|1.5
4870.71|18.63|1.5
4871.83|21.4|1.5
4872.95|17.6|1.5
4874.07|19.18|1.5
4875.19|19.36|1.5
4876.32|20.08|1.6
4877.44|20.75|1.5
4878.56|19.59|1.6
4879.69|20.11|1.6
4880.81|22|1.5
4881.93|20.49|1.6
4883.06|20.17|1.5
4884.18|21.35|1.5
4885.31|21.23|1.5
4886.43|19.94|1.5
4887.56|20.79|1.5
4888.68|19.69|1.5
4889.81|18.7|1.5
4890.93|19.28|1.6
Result 17.6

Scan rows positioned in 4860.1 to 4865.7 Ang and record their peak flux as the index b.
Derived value 17.86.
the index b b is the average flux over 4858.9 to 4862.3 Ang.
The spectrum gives 14.9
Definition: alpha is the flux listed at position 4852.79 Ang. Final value 21.57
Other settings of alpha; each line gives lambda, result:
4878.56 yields 19.59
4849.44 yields 18.97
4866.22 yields 17.7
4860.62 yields 16.25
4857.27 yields 17.56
